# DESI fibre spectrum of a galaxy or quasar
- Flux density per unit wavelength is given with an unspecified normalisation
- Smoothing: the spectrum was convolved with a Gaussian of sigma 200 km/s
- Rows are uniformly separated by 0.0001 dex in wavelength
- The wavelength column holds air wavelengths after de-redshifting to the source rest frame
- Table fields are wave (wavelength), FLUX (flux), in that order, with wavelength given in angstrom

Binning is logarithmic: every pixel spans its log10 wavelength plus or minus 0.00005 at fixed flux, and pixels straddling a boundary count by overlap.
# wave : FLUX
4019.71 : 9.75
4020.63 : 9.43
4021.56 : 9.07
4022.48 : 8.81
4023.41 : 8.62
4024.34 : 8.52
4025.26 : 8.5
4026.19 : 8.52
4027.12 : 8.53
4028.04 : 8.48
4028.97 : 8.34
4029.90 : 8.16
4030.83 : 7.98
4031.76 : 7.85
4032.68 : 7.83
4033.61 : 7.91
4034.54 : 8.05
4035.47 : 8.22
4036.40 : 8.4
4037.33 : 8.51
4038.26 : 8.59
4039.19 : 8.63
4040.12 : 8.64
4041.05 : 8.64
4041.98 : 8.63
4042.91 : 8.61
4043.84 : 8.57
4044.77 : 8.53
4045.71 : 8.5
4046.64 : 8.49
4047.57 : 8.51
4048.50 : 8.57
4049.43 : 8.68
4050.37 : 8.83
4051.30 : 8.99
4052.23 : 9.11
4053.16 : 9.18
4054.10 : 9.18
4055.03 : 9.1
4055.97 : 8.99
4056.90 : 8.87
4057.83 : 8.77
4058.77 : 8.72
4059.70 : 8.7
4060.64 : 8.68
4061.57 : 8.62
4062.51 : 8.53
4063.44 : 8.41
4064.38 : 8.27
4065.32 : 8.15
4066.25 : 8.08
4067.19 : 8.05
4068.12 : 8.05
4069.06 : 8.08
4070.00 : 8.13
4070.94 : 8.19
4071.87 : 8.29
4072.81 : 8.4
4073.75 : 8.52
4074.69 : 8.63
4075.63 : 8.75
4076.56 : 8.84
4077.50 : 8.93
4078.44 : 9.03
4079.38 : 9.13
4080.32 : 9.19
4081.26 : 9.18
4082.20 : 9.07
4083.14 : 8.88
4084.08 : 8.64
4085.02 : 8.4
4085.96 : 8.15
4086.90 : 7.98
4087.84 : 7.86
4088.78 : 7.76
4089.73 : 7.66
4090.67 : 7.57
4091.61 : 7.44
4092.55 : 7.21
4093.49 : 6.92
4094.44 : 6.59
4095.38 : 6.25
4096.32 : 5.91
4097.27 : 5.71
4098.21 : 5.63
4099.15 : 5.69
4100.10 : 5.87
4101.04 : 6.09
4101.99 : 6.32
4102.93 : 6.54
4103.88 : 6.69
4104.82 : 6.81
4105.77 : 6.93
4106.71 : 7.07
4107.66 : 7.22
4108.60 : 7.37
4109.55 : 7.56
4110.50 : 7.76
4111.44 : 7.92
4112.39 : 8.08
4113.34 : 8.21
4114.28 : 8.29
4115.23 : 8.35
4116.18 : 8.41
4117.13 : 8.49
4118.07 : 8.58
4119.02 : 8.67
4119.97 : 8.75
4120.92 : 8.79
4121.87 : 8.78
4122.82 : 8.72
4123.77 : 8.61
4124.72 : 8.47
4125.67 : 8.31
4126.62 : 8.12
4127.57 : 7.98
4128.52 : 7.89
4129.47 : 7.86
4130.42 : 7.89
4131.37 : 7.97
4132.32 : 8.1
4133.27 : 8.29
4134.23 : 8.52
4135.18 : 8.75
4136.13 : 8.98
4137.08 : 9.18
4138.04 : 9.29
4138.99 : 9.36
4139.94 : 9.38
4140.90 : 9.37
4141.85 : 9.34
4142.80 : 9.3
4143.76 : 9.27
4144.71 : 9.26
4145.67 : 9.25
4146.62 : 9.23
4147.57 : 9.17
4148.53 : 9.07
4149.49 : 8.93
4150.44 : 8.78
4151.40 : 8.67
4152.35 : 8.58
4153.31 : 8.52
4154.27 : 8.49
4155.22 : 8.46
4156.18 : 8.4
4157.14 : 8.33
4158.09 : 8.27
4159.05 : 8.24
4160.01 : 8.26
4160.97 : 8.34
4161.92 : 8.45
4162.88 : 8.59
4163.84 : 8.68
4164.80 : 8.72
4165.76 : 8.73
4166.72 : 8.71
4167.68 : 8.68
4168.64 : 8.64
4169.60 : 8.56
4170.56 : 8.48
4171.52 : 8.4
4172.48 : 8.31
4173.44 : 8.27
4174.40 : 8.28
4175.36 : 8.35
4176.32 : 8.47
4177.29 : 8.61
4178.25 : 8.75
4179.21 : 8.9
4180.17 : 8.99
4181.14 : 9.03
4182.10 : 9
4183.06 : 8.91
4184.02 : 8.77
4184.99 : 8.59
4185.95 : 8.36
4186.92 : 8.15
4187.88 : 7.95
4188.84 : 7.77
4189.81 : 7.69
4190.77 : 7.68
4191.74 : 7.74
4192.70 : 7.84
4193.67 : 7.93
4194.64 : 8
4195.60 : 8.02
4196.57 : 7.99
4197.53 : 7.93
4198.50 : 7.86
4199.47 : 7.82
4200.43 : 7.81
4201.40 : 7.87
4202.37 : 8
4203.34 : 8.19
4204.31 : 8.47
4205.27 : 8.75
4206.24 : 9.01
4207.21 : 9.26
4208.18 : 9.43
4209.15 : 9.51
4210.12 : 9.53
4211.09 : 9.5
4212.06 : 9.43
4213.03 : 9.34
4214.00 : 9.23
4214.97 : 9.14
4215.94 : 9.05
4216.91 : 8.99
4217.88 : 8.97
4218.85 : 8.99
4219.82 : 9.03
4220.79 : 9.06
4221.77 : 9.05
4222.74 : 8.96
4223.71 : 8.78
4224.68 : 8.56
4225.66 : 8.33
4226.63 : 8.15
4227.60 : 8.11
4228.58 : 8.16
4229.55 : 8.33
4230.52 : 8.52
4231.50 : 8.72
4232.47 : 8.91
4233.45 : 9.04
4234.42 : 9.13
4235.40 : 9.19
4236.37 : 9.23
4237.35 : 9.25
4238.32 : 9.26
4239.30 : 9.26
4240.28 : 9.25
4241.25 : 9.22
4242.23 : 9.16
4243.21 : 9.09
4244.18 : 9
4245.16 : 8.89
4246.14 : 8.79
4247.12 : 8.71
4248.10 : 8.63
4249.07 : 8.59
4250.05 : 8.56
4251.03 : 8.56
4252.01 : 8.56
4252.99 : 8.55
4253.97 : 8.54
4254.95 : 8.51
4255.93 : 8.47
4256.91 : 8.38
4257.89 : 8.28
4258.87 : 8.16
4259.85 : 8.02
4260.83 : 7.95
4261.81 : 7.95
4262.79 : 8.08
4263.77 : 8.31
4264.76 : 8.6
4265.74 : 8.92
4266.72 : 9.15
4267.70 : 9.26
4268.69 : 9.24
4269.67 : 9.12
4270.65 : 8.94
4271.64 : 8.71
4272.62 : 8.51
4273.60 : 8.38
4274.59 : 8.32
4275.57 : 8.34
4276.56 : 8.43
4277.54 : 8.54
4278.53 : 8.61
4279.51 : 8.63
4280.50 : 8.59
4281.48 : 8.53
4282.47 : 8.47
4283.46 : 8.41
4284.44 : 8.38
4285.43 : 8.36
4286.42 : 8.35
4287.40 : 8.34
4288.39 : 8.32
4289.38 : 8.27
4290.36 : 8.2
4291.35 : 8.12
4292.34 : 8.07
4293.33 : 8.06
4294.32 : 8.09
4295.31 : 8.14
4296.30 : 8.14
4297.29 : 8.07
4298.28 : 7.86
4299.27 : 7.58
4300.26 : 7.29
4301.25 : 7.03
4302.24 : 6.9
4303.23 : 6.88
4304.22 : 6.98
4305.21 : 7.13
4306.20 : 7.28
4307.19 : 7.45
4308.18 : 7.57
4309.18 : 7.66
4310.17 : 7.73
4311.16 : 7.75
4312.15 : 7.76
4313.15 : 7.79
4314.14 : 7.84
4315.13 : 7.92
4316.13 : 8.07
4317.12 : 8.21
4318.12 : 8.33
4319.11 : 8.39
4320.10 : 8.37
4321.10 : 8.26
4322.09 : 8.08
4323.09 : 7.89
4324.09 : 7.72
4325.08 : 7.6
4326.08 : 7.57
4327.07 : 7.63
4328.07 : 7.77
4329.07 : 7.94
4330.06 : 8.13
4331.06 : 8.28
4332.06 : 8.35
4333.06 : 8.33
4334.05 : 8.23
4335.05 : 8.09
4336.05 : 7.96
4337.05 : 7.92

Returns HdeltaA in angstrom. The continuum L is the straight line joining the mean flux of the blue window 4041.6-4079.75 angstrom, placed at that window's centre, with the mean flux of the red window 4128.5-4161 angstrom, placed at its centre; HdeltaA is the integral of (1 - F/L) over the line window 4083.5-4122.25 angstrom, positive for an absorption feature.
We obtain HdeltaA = 5.5 angstrom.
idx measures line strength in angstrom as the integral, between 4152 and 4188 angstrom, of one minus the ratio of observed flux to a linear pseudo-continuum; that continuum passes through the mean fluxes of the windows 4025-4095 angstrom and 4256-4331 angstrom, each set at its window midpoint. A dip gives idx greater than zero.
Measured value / -1.2 angstrom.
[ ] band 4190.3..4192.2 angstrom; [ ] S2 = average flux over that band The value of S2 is 7.69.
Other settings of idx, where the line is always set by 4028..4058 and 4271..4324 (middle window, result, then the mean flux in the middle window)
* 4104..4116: 1.1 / 7.62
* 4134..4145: -1.1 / 9.18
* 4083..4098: 1.9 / 7.37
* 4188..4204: 0.7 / 7.89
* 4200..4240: -3.3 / 8.87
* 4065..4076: 0.3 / 8.27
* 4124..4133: 0.3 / 8.09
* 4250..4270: -1.0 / 8.53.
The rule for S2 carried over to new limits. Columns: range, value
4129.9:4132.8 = 8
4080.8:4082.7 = 9.12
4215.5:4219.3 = 9.01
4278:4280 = 8.62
